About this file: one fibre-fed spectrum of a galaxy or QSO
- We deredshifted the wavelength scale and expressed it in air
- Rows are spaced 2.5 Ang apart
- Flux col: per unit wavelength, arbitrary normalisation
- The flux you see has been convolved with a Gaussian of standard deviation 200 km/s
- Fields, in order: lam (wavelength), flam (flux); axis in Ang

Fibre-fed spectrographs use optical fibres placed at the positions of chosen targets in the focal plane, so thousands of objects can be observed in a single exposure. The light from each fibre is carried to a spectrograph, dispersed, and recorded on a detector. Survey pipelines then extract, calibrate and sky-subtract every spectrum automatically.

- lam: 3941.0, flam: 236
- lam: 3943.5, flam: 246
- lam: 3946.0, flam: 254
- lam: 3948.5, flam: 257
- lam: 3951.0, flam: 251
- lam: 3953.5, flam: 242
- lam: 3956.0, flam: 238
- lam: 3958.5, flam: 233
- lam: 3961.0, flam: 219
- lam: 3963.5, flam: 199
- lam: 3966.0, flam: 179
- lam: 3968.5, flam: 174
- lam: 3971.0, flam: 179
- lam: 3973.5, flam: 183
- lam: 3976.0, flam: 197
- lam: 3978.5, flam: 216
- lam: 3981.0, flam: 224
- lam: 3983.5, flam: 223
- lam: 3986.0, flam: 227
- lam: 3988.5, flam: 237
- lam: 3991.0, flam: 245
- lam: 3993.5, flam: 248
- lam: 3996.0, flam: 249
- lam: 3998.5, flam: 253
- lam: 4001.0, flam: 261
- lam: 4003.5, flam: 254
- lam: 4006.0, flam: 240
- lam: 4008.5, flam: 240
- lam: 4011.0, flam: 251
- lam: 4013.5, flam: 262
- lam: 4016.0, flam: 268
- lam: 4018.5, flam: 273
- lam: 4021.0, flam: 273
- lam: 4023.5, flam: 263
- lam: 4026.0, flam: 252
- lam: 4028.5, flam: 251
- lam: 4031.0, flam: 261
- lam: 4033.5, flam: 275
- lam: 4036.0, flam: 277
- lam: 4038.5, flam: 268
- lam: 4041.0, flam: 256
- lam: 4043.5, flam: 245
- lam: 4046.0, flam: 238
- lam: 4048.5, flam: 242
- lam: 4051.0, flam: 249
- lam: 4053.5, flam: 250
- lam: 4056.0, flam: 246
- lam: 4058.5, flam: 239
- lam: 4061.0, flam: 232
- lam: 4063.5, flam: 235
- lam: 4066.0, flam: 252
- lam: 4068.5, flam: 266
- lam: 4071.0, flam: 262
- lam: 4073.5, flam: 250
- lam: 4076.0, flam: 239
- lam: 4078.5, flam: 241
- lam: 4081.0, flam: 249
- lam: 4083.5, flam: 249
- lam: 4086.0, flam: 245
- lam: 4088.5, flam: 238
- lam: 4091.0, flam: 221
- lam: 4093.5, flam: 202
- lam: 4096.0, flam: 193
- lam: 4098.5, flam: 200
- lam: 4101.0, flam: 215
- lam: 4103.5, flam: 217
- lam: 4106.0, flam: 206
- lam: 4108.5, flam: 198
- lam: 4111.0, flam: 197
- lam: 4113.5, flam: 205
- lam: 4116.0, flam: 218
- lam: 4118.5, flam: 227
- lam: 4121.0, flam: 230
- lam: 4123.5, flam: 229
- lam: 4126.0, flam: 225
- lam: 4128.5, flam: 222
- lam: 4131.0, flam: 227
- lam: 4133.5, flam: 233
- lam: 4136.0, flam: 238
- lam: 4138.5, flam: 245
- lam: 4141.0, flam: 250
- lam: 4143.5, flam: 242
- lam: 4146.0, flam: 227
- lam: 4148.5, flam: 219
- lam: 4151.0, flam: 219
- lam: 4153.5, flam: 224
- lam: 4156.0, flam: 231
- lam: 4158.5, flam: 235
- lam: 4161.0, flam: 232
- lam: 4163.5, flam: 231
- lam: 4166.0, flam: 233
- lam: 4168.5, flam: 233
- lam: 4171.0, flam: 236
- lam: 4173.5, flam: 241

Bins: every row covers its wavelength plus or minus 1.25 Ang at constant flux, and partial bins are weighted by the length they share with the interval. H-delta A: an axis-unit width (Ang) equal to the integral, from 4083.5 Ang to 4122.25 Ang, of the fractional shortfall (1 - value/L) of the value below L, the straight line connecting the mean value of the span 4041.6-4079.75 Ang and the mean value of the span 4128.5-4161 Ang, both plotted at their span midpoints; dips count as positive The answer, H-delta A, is 3.85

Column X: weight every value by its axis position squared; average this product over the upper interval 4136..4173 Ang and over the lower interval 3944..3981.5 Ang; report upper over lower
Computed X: 1.2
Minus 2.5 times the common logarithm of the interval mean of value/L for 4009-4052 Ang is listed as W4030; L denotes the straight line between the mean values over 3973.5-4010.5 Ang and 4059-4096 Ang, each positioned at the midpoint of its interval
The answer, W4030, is -0.09 mag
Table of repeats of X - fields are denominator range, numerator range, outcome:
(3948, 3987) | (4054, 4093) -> 1.20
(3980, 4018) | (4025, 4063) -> 1.05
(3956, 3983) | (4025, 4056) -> 1.30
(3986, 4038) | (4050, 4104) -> 0.95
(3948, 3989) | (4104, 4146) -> 1.13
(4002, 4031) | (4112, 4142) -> 0.94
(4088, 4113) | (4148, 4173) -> 1.14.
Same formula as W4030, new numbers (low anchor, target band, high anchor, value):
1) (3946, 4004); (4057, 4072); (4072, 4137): -0.106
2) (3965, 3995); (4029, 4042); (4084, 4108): -0.241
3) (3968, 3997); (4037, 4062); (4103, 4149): -0.122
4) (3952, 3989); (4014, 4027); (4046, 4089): -0.162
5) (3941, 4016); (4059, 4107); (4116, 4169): -0.007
